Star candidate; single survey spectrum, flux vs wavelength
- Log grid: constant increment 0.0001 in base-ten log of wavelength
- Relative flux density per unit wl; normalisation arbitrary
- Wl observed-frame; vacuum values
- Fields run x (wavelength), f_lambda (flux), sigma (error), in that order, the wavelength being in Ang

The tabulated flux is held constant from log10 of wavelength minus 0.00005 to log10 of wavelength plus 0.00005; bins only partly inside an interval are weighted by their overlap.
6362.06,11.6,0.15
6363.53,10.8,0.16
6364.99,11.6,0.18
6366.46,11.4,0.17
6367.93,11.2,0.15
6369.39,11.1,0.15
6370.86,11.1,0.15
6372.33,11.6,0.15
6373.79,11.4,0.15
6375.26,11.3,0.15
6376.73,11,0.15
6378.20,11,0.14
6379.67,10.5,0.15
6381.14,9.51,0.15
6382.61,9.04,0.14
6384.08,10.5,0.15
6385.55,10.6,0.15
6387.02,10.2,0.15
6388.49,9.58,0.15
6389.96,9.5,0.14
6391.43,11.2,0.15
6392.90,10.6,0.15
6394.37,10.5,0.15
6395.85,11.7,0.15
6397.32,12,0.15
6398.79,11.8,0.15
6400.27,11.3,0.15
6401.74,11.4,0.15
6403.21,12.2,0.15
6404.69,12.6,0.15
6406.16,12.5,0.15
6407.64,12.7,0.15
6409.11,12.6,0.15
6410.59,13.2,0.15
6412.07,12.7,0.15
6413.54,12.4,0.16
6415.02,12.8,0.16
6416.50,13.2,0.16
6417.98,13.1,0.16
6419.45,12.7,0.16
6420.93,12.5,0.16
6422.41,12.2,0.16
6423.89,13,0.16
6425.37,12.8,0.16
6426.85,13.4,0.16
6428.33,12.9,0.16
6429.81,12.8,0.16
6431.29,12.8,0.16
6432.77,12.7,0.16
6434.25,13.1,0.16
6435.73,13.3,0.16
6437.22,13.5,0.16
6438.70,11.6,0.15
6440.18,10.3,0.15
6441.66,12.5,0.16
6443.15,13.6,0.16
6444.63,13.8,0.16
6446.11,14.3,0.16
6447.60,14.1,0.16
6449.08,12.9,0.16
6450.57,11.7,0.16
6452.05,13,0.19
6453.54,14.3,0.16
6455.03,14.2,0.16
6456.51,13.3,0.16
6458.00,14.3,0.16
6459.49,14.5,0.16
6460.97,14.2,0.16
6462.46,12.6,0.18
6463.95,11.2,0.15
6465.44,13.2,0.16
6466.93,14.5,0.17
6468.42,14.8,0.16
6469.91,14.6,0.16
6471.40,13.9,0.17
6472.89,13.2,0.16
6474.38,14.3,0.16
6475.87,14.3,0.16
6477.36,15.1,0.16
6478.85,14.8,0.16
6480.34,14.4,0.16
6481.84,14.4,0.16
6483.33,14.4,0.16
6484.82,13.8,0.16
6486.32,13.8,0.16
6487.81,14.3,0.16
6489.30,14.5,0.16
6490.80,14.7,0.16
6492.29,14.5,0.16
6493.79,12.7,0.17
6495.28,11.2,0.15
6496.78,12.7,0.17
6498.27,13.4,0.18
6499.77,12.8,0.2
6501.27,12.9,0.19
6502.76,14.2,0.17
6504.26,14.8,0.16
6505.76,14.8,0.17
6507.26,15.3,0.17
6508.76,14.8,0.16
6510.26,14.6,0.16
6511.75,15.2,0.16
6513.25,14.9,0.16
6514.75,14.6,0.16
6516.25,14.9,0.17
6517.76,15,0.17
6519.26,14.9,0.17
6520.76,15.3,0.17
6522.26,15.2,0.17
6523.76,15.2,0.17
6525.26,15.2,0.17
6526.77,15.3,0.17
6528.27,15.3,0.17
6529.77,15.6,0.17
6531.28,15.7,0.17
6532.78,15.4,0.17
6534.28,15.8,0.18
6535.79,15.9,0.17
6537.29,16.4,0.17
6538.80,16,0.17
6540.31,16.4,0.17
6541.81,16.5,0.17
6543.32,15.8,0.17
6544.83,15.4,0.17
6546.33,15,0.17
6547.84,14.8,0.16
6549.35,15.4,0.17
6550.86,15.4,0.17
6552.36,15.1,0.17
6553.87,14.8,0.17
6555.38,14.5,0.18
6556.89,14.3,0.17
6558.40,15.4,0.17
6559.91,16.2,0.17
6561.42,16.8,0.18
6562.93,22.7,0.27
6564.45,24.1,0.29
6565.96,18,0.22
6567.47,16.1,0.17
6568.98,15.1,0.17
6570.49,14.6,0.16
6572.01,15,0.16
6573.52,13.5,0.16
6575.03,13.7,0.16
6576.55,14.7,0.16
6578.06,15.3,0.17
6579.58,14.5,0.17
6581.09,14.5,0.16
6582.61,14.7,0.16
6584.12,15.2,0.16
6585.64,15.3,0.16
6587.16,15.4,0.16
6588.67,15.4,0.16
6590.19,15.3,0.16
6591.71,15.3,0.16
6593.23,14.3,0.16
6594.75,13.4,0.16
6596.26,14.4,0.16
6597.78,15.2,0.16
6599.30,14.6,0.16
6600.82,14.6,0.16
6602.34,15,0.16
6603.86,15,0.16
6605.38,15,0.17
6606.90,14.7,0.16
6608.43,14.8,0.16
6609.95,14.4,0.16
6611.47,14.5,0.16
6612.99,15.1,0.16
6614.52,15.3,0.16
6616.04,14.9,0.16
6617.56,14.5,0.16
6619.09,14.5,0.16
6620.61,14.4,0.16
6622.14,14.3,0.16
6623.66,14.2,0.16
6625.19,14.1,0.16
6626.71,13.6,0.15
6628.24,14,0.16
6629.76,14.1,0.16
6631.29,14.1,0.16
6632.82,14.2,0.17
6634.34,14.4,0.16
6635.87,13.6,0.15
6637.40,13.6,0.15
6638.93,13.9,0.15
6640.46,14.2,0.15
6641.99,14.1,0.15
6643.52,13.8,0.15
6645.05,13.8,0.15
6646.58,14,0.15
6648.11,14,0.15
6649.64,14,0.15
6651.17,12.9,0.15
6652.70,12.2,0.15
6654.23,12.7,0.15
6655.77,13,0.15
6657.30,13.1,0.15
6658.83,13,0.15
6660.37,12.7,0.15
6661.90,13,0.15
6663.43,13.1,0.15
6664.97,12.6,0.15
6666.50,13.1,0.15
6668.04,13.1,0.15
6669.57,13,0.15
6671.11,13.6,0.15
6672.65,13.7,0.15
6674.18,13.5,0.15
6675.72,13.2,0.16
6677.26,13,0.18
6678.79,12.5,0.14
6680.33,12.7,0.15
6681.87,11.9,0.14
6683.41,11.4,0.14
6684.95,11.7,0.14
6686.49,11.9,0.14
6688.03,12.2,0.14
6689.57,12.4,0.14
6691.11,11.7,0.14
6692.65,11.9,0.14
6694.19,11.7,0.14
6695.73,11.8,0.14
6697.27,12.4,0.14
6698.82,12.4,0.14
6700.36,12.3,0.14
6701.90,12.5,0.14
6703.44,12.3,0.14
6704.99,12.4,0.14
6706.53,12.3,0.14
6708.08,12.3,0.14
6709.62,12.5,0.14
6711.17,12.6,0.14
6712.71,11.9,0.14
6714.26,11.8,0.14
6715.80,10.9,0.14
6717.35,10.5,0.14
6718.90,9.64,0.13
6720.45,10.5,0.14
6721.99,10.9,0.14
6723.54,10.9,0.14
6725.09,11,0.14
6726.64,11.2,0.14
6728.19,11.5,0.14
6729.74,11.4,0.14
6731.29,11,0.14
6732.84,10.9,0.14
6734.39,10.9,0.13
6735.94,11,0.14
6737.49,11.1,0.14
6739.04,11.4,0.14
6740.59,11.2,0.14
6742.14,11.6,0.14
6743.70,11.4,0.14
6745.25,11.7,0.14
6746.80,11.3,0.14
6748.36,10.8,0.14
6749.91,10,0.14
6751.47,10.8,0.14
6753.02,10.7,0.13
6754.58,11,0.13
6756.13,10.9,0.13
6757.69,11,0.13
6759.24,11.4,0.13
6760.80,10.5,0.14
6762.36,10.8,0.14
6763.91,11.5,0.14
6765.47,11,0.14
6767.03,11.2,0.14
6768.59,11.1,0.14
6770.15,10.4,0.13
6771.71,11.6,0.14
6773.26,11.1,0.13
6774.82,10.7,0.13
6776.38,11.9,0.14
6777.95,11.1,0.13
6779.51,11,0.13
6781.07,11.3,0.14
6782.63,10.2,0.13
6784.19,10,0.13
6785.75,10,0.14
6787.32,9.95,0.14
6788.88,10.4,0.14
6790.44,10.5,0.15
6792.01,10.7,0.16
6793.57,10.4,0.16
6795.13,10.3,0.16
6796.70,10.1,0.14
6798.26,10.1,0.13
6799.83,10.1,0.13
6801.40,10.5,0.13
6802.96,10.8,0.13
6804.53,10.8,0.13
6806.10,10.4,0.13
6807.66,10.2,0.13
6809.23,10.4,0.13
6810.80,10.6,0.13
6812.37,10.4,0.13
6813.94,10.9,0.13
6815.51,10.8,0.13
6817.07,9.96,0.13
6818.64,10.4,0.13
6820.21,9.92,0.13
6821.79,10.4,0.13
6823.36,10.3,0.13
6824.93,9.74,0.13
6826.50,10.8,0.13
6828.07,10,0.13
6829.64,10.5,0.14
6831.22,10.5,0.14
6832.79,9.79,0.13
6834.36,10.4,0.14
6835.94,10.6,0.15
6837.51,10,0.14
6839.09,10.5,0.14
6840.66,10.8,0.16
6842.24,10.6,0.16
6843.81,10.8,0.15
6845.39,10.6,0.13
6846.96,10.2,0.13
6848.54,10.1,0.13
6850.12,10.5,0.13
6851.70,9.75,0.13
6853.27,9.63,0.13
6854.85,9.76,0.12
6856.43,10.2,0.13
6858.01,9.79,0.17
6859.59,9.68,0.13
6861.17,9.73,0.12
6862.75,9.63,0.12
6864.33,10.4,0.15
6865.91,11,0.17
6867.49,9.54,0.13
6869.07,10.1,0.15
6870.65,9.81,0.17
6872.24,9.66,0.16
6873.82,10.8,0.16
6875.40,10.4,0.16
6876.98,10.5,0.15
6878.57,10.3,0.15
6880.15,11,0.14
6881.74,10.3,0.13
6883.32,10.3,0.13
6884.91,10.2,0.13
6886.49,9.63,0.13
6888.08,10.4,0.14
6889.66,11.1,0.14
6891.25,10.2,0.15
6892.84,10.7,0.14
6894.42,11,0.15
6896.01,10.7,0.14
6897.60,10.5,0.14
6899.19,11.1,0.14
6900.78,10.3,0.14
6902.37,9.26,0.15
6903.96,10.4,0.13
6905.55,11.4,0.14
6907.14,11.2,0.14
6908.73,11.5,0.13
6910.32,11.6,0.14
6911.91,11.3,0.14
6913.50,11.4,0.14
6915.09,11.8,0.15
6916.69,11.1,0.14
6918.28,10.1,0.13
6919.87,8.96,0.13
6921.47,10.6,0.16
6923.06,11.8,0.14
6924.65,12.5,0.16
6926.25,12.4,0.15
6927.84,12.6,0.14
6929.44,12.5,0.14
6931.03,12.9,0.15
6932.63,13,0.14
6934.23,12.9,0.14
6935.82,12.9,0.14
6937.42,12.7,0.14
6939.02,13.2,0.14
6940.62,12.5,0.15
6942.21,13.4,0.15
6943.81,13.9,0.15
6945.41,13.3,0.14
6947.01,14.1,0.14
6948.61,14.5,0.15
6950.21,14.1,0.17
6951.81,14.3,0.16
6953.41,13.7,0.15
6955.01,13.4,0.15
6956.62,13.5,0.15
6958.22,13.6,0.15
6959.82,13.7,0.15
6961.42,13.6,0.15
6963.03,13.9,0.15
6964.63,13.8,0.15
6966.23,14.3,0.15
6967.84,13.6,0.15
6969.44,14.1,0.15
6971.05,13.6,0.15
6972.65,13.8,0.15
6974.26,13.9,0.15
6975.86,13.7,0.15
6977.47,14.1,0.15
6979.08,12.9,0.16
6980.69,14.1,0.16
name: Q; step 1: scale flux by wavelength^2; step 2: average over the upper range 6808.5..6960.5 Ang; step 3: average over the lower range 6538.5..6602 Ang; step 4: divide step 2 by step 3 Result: 0.79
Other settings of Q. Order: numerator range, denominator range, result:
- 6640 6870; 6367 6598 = 0.88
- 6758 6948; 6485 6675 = 0.80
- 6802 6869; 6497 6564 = 0.73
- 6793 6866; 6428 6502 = 0.85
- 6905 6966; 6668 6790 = 1.17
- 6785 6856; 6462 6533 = 0.79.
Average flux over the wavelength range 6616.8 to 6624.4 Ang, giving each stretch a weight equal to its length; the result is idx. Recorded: 14.4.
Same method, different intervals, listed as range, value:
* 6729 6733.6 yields 11.1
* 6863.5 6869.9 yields 10.3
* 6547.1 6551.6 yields 15.2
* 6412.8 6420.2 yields 12.8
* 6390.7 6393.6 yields 10.9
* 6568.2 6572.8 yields 14.9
